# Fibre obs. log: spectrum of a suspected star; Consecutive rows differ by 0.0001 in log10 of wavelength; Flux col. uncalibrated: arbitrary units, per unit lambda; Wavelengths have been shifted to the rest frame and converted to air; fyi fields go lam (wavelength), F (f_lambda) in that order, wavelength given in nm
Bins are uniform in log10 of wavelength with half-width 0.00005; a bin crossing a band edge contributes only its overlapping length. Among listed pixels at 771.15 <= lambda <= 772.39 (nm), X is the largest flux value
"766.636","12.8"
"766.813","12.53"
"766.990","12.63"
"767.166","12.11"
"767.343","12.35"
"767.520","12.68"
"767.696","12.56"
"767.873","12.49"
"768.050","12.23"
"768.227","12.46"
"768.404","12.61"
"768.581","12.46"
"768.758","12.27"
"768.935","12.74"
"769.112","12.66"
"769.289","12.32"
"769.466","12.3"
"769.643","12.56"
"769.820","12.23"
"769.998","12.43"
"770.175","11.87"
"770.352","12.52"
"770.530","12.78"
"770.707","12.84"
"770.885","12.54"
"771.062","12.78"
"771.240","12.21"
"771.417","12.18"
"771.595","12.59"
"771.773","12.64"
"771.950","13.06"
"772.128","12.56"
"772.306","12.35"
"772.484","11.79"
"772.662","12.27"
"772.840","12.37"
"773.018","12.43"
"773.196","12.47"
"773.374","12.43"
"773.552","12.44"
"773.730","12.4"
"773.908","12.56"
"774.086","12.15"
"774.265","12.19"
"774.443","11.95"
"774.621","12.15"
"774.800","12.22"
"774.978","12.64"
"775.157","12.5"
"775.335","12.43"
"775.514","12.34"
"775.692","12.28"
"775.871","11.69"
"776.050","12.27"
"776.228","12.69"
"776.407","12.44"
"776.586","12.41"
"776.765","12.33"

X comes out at 13.06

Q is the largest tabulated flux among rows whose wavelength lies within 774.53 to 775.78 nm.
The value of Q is 12.64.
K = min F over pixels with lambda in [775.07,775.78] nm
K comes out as 12.28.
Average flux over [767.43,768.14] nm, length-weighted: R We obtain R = 12.5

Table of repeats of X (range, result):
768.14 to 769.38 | 12.74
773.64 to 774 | 12.56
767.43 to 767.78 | 12.68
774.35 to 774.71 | 12.15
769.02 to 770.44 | 12.66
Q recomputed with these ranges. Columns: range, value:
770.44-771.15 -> 12.84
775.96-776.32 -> 12.69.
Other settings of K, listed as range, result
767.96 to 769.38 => 12.23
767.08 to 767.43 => 12.11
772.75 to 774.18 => 12.15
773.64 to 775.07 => 11.95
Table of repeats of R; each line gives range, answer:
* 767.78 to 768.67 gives 12.4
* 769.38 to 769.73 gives 12.4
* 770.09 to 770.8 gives 12.5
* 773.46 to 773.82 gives 12.4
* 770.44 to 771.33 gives 12.6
